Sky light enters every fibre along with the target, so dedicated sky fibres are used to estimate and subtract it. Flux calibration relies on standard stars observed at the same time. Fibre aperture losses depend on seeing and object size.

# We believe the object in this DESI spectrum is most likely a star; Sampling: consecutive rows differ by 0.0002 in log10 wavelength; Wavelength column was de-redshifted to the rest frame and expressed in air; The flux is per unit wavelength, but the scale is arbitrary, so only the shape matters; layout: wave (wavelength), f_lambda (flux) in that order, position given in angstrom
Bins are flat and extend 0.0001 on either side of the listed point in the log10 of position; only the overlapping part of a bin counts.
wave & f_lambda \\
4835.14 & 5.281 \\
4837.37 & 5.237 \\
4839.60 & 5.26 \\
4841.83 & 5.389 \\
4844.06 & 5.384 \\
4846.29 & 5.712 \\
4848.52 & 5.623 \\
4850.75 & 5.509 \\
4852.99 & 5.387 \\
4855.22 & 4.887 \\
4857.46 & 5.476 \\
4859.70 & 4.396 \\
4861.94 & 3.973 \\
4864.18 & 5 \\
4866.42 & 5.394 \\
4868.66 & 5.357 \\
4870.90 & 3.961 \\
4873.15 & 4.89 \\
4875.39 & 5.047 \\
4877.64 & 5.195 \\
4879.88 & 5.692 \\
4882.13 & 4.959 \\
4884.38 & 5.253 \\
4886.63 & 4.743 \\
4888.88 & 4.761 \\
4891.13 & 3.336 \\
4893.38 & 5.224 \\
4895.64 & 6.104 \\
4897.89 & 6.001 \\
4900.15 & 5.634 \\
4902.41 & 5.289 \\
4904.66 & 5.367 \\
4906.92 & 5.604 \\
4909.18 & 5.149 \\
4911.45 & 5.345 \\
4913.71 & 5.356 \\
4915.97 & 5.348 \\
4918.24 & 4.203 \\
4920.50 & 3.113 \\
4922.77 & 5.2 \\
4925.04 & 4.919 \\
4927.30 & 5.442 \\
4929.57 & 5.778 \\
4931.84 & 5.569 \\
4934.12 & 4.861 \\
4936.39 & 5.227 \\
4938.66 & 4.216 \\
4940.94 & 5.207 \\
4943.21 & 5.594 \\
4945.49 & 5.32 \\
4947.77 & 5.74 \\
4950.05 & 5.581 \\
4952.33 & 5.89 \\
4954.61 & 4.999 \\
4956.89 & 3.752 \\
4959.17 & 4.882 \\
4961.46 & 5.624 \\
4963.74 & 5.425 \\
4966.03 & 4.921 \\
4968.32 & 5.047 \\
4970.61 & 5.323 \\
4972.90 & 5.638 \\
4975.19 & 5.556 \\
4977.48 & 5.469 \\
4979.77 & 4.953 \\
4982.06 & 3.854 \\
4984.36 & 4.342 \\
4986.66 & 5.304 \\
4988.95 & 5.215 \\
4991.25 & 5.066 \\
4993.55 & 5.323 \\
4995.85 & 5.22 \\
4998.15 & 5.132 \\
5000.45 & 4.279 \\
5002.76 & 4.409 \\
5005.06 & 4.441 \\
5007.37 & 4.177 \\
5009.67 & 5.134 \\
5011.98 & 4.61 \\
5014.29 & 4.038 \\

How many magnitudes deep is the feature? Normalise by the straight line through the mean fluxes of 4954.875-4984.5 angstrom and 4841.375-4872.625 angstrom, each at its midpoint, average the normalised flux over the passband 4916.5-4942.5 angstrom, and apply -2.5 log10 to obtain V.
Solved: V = 0.03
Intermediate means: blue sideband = 5.09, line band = 4.91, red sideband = 5.01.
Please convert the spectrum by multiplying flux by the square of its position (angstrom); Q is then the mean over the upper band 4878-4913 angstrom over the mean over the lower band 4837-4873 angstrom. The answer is 1.0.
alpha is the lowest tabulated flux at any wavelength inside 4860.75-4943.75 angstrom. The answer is 3.113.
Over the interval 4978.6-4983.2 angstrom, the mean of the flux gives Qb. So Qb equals 4.42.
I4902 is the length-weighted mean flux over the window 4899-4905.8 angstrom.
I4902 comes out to 5.43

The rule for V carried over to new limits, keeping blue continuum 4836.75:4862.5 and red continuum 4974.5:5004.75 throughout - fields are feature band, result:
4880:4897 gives 0.03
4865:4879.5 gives 0.03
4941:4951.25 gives -0.11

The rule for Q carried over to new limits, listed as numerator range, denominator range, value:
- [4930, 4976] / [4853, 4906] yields 1.07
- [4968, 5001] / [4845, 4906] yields 1.03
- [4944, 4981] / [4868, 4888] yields 1.09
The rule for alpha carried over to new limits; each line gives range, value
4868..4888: 3.961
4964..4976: 4.921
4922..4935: 4.861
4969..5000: 3.854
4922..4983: 3.752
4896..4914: 5.149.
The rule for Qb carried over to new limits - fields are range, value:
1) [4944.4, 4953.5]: 5.63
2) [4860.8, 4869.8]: 4.93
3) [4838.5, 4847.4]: 5.44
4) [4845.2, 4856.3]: 5.43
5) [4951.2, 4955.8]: 5.43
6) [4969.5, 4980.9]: 5.39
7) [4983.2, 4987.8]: 4.81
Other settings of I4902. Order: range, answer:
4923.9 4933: 5.42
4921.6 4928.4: 5.18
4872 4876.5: 4.96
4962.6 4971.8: 5.18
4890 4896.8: 4.9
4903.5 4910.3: 5.38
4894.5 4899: 6.05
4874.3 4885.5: 5.23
